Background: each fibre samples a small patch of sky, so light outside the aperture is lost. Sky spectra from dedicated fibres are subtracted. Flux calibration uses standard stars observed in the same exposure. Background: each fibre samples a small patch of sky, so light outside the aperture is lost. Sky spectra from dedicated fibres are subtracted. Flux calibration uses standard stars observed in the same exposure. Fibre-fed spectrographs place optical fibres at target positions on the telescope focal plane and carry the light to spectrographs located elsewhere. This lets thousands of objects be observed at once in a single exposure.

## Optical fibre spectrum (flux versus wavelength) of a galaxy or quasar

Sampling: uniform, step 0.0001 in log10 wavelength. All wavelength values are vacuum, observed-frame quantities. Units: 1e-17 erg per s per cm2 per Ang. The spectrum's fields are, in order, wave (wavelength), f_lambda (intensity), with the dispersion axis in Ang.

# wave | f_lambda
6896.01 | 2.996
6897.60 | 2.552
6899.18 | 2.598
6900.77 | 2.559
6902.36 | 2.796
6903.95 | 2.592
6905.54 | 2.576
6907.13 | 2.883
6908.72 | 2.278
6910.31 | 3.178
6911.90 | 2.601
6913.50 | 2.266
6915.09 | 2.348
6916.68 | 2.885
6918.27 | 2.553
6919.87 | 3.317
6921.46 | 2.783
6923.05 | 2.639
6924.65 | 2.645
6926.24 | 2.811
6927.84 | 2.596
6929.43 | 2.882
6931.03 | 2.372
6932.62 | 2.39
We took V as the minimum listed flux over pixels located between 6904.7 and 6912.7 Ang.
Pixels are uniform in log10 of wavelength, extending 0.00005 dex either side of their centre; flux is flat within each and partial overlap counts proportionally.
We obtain 2.278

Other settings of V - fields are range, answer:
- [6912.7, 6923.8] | 2.266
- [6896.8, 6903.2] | 2.552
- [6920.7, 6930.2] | 2.596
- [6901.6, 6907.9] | 2.576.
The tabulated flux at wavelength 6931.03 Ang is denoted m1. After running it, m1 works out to 2.372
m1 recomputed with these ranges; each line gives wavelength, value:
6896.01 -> 2.996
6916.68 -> 2.885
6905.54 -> 2.576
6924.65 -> 2.645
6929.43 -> 2.882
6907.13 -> 2.883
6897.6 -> 2.552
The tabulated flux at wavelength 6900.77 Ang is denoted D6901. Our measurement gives 2.559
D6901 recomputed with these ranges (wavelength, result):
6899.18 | 2.598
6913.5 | 2.266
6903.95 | 2.592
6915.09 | 2.348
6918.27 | 2.553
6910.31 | 3.178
